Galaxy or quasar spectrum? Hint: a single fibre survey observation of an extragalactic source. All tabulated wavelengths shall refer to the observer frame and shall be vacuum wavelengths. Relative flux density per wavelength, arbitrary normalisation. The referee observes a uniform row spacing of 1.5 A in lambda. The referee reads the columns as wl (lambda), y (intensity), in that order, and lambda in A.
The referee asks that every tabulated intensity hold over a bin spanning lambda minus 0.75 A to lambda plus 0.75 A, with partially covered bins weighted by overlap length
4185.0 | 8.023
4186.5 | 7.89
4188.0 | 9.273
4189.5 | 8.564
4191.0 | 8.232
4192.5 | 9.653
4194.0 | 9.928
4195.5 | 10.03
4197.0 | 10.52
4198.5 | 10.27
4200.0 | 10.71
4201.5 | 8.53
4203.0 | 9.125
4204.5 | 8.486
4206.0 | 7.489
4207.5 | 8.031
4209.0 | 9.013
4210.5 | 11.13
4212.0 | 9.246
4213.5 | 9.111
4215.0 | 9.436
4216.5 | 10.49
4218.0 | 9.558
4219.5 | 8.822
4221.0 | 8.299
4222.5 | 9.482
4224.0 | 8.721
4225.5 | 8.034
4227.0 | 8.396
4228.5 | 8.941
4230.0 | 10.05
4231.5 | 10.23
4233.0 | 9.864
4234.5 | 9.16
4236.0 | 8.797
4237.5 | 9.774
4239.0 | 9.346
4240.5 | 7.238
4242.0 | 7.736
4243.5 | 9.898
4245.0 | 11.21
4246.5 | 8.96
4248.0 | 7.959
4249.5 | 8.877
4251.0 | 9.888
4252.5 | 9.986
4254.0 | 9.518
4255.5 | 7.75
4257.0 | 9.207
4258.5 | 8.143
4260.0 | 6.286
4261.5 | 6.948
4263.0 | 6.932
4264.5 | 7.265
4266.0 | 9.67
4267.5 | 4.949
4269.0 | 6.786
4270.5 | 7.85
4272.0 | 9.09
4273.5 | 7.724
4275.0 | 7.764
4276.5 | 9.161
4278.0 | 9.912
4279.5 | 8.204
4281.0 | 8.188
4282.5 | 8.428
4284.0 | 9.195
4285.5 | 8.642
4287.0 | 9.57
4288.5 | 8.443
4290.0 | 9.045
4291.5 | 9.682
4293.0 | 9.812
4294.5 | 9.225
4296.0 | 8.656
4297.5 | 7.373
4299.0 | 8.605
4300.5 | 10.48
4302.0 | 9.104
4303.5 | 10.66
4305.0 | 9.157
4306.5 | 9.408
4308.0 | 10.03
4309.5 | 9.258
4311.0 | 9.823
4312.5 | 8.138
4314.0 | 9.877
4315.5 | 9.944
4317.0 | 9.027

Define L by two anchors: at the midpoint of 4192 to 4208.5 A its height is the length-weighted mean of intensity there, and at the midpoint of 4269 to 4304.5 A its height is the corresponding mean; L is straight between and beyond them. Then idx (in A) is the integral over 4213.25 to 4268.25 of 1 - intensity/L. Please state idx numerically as 2.0 A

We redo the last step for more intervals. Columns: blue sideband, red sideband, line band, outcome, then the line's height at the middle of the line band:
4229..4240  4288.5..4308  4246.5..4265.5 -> 2.35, 9.44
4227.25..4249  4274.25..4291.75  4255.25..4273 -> 2.80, 8.99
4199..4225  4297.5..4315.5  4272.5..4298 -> 1.60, 9.37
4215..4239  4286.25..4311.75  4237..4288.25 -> 4.51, 9.28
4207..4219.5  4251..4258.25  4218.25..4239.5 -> 0.47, 9.35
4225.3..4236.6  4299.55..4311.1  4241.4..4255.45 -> 0.12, 9.36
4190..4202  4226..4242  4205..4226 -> 0.75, 9.41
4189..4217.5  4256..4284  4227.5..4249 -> -1.45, 8.63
